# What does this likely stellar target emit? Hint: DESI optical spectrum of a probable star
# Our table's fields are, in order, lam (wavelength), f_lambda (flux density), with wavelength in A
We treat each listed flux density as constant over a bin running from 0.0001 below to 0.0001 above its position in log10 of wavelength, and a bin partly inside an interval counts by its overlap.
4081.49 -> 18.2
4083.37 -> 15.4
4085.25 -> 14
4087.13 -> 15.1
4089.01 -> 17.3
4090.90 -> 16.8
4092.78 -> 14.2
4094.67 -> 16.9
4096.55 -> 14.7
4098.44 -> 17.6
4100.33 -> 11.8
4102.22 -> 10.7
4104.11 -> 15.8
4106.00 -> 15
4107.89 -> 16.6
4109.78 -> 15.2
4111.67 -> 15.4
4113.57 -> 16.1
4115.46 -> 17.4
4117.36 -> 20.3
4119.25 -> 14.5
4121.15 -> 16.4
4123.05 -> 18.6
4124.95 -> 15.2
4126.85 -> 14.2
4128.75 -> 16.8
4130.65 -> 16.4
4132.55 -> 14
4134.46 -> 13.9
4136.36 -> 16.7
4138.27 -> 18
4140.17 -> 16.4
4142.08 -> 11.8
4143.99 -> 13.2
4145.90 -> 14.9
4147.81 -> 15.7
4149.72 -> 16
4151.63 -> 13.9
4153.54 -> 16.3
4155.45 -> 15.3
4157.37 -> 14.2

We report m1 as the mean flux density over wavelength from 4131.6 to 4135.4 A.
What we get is 13.9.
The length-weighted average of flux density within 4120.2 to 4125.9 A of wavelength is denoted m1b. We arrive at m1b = 16.7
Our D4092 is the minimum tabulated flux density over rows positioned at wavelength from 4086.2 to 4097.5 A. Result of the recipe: 14.2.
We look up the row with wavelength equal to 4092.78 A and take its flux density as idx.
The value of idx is 14.2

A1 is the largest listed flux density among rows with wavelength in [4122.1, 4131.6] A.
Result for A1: 18.6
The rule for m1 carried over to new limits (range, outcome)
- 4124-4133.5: 15.3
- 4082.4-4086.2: 14.7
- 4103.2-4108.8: 15.8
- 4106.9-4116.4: 16.1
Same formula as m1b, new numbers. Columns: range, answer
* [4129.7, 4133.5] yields 15.2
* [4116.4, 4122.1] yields 17.1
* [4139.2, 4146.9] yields 14.1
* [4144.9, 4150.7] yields 15.5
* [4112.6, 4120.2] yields 17.1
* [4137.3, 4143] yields 15.4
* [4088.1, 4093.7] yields 16.1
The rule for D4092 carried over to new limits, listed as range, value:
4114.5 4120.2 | 14.5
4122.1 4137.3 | 13.9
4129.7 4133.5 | 14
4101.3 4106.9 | 10.7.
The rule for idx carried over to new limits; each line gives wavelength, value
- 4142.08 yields 11.8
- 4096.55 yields 14.7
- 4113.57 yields 16.1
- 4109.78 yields 15.2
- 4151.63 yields 13.9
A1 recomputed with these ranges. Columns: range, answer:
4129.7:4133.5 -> 16.4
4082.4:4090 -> 17.3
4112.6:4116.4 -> 17.4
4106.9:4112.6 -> 16.6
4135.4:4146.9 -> 18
